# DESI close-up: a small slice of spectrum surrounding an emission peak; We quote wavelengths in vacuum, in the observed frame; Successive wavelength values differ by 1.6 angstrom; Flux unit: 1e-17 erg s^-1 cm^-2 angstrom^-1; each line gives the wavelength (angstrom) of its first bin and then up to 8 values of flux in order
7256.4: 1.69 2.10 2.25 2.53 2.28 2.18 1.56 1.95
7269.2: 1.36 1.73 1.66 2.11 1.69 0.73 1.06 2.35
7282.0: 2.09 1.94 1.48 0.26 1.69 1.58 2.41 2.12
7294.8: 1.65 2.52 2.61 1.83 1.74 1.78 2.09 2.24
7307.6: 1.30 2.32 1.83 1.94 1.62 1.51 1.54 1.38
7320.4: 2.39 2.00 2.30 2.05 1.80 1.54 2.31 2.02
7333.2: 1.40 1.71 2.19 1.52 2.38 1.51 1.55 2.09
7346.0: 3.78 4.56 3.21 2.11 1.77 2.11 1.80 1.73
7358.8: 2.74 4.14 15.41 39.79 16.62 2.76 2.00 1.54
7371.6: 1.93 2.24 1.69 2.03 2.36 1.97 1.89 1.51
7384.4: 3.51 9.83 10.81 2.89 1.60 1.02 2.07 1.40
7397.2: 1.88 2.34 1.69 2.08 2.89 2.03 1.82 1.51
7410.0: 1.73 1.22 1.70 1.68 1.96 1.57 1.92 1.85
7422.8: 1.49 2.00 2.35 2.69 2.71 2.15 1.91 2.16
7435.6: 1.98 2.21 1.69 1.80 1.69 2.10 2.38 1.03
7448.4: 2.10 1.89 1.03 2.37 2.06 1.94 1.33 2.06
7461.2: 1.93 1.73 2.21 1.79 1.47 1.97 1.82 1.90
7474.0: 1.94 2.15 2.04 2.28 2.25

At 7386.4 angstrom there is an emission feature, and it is [N II] 6583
